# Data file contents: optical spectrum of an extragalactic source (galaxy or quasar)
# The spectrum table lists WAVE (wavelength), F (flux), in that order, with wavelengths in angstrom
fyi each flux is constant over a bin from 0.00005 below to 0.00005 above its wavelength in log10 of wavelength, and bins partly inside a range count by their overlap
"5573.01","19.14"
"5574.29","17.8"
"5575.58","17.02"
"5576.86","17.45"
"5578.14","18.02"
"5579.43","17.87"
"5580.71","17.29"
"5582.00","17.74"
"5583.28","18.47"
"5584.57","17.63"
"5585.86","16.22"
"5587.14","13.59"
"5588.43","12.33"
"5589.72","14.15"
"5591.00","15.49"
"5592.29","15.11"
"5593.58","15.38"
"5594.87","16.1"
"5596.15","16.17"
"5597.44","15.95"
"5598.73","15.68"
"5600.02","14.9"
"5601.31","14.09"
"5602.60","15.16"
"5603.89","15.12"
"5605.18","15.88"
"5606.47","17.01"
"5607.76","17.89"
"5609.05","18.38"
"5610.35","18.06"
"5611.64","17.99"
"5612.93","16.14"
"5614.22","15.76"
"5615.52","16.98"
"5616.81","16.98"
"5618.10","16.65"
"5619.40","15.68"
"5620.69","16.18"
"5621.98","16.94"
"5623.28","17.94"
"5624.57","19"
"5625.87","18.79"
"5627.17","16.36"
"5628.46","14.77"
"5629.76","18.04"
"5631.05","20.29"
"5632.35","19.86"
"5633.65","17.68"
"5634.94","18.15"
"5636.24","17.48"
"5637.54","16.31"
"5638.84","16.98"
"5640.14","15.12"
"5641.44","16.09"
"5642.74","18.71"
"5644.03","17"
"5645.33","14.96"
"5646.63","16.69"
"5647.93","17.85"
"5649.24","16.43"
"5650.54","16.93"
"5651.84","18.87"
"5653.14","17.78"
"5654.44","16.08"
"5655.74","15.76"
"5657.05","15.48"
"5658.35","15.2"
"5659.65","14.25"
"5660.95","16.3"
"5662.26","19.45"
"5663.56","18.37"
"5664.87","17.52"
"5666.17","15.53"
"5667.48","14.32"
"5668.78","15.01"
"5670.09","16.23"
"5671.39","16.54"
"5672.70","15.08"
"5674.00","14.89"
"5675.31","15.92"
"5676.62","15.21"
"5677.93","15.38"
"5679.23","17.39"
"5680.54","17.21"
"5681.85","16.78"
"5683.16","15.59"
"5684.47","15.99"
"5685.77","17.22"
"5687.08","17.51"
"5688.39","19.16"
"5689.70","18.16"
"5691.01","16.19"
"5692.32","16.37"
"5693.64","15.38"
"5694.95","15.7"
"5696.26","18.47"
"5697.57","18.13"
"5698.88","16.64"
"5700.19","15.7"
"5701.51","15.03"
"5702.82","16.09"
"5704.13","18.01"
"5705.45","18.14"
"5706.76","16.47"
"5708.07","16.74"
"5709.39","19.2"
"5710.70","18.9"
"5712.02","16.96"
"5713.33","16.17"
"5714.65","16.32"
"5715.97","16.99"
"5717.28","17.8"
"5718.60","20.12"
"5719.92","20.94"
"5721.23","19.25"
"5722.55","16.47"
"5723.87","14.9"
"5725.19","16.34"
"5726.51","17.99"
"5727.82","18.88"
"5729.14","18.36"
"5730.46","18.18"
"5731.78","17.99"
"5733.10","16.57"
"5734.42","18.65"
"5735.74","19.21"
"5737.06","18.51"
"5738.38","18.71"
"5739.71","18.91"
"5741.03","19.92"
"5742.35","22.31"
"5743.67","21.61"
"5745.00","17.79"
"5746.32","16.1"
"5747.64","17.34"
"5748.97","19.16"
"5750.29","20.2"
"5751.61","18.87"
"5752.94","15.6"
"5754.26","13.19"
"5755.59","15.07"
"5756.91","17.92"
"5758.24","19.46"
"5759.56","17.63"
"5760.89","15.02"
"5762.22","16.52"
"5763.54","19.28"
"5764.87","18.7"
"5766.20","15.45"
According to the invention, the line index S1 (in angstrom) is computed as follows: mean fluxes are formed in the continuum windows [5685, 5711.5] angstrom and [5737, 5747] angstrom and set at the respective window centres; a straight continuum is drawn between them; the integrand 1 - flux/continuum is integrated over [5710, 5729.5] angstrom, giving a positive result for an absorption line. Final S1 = 0.5 angstrom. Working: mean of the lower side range 17.2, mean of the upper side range 19.3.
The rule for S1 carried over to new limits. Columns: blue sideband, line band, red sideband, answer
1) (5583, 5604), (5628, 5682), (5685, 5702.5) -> -1.32 angstrom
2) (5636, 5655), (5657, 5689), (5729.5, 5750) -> 2.04 angstrom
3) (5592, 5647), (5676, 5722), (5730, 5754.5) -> 1.75 angstrom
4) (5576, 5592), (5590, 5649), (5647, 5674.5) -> -1.34 angstrom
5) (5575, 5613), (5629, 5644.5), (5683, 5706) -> -1.03 angstrom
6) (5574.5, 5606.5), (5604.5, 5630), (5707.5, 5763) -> -1.09 angstrom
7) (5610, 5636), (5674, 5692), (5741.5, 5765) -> 0.97 angstrom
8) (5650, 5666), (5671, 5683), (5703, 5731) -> 0.76 angstrom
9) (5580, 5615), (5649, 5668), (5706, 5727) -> 0.32 angstrom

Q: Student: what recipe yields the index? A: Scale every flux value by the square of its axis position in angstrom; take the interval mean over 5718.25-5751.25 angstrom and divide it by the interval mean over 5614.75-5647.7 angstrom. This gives 1.12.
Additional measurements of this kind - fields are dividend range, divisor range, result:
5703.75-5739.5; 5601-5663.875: 1.09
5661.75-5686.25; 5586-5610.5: 1.07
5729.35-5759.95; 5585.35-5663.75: 1.15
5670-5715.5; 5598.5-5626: 1.03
